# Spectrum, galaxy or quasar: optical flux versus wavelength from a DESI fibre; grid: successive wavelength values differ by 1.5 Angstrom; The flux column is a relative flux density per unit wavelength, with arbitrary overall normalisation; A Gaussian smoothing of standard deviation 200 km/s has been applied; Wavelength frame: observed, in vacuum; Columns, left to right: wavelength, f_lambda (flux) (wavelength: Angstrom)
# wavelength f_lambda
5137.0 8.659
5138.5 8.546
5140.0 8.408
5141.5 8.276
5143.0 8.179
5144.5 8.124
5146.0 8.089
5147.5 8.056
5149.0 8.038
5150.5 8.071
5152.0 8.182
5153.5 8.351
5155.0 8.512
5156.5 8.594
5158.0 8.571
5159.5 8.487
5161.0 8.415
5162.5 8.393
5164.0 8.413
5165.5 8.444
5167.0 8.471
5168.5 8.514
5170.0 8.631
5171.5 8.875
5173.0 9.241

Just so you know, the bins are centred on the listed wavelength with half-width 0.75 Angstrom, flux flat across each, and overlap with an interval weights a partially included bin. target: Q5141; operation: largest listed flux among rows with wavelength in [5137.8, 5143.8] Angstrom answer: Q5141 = 8.546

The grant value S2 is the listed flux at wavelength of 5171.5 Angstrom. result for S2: 8.875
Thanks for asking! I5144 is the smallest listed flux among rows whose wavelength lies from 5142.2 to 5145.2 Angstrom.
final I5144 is 8.124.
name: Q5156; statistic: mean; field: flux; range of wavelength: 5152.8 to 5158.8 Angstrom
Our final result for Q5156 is 8.51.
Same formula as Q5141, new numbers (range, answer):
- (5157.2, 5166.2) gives 8.571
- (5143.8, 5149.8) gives 8.124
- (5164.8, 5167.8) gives 8.471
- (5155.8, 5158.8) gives 8.594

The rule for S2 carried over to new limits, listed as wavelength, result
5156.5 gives 8.594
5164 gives 8.413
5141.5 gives 8.276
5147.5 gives 8.056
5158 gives 8.571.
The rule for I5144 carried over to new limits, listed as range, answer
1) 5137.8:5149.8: 8.038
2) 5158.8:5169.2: 8.393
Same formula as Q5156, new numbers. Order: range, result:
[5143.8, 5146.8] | 8.11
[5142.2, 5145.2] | 8.15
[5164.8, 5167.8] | 8.46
